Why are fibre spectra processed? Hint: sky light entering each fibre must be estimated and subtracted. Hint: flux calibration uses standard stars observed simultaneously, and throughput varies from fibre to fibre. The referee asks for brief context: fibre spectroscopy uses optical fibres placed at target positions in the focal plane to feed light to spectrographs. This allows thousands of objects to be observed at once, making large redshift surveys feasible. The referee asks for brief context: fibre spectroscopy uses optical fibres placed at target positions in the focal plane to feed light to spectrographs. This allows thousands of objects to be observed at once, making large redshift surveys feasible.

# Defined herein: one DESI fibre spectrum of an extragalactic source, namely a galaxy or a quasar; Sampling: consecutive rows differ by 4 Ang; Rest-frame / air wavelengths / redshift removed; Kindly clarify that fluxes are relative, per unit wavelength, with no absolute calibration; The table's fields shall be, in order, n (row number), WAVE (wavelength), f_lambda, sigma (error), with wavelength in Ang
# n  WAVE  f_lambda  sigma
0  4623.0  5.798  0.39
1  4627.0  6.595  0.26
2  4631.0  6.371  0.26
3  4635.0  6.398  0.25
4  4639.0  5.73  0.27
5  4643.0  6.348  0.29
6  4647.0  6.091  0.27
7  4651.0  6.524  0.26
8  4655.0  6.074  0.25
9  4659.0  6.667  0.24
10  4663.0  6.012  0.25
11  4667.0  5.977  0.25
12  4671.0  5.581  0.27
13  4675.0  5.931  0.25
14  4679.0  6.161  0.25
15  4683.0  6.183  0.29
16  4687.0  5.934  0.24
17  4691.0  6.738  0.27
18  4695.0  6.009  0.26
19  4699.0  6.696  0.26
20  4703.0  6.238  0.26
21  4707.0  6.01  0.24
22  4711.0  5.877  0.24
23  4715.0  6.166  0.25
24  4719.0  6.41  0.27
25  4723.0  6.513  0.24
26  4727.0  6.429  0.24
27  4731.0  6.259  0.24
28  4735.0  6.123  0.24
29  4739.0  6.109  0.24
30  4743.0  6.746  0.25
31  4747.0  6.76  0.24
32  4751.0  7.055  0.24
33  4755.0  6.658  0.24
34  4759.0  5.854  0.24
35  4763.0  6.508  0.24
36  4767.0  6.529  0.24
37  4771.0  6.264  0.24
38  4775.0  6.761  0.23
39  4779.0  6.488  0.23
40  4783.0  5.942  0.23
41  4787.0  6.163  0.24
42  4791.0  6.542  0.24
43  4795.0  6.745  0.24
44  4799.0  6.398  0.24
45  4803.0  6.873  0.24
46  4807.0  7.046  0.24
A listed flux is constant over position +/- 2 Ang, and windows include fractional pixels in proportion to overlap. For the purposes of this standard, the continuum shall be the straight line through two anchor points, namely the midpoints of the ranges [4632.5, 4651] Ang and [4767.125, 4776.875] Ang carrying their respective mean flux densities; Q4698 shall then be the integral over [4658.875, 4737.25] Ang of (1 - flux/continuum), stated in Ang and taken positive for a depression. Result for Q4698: 1.8 Ang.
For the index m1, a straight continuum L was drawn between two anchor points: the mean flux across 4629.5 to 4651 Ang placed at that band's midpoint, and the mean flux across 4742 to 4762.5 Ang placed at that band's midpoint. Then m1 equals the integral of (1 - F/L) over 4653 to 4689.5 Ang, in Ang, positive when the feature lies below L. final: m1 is 1.47 Ang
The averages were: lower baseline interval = 6.21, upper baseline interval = 6.6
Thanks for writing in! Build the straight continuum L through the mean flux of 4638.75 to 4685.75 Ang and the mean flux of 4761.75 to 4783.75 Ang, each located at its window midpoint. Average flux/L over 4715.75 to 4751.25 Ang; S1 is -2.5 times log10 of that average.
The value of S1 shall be -0.02 mag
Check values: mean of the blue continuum 6.12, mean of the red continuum 6.44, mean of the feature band 6.45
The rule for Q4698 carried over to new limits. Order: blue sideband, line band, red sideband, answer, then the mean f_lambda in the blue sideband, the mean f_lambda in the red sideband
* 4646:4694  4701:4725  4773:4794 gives 0.2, 6.15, 6.4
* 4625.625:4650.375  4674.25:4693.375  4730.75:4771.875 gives 0.4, 6.26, 6.45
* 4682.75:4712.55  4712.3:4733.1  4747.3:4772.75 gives 0.0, 6.22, 6.5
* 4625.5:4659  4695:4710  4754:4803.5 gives 0.2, 6.29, 6.42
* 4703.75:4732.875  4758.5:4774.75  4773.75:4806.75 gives 0.1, 6.24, 6.51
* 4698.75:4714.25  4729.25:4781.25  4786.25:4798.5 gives -1.0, 6.15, 6.51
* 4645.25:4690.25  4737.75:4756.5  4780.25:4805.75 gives -1.0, 6.12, 6.46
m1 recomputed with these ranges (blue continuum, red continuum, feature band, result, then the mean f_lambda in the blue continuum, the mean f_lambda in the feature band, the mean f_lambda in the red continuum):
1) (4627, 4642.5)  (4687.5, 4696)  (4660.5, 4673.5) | 0.8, 6.24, 5.89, 6.34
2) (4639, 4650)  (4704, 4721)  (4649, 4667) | -0.4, 6.16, 6.28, 6.12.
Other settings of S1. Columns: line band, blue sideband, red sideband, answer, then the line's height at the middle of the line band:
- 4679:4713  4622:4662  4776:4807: 0.02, 6.35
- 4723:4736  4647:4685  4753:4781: 0.00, 6.32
